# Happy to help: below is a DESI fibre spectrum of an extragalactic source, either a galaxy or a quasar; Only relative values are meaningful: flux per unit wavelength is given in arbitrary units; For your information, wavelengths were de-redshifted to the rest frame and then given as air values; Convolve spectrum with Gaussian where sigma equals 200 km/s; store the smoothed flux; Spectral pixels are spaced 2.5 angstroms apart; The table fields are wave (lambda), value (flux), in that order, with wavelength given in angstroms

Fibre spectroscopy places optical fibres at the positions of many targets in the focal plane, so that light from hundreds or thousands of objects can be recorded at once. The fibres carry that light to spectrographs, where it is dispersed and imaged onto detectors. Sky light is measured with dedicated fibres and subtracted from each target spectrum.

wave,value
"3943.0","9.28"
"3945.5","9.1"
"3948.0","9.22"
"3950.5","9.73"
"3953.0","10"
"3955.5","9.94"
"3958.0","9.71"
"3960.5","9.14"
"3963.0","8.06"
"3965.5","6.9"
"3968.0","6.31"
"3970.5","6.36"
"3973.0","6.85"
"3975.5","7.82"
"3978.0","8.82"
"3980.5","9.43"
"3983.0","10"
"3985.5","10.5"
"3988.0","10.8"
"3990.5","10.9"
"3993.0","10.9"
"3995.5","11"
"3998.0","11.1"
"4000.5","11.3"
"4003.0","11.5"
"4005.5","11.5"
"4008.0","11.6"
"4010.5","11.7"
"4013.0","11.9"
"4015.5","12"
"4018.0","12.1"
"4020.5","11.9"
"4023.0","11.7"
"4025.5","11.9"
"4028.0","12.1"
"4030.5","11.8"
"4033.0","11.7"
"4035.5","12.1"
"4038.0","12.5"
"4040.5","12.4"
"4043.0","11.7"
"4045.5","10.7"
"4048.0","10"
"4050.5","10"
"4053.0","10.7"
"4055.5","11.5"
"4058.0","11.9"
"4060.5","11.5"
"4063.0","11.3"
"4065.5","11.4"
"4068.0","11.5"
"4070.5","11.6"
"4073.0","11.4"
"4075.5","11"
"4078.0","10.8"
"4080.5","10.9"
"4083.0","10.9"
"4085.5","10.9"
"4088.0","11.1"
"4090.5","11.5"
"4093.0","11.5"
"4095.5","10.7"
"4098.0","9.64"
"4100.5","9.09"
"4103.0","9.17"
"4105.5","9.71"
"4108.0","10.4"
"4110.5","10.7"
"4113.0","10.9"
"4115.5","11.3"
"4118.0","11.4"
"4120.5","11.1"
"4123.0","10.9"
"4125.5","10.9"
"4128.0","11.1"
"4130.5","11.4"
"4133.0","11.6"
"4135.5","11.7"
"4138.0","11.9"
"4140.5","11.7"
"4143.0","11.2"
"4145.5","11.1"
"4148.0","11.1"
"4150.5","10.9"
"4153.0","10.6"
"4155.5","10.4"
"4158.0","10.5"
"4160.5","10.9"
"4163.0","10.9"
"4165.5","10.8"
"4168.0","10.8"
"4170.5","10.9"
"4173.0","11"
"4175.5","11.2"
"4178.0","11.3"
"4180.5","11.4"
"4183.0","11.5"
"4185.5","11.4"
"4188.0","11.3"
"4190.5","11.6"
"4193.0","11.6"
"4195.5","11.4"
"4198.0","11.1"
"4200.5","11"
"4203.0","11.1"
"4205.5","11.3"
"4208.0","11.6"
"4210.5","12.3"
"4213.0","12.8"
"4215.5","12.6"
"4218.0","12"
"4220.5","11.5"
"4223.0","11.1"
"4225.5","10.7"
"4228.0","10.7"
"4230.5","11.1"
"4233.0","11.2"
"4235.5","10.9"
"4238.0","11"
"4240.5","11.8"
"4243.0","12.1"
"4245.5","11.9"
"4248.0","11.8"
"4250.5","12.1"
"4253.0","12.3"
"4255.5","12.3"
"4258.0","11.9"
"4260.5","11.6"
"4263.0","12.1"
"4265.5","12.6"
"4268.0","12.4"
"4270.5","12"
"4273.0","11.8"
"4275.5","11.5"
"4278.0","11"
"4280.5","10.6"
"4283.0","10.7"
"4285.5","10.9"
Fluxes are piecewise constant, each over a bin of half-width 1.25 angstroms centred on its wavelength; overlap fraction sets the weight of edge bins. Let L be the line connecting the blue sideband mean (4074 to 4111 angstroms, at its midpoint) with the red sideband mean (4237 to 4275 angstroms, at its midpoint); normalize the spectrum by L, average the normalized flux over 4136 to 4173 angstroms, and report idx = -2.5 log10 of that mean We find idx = 0.01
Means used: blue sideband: 10.5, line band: 11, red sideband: 12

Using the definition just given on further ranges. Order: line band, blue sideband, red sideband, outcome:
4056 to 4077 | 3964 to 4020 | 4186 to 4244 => -0.090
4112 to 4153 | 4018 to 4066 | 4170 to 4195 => 0.015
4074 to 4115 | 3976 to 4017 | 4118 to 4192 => 0.047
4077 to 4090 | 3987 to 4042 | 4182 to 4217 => 0.066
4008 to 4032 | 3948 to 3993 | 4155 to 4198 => -0.245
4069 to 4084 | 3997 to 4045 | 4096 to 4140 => 0.010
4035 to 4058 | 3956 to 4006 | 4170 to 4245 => -0.132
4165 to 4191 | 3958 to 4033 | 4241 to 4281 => 0.019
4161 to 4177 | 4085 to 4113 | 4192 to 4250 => 0.010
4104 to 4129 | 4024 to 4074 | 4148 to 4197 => 0.043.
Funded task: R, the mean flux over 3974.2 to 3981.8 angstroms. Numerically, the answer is 8.69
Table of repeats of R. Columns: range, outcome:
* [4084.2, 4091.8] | 11.2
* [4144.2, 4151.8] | 11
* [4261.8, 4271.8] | 12.3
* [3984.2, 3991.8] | 10.7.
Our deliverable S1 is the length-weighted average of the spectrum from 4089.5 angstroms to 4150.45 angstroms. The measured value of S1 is 10.9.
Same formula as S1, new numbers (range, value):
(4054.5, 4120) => 10.9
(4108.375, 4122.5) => 11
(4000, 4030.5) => 11.8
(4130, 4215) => 11.3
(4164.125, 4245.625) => 11.4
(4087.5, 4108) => 10.3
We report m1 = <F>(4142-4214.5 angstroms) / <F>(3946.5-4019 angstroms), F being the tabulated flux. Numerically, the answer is 1.1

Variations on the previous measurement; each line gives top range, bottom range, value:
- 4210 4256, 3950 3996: 1.29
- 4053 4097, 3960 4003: 1.21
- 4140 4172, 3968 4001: 1.14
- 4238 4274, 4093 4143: 1.11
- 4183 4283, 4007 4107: 1.03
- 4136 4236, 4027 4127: 1.02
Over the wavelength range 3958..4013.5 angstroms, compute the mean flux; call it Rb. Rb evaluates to 9.72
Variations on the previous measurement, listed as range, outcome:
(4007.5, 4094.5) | 11.5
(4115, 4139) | 11.3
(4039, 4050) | 11.1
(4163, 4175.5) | 10.9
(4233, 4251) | 11.6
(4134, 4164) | 11.1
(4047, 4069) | 11.1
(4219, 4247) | 11.3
